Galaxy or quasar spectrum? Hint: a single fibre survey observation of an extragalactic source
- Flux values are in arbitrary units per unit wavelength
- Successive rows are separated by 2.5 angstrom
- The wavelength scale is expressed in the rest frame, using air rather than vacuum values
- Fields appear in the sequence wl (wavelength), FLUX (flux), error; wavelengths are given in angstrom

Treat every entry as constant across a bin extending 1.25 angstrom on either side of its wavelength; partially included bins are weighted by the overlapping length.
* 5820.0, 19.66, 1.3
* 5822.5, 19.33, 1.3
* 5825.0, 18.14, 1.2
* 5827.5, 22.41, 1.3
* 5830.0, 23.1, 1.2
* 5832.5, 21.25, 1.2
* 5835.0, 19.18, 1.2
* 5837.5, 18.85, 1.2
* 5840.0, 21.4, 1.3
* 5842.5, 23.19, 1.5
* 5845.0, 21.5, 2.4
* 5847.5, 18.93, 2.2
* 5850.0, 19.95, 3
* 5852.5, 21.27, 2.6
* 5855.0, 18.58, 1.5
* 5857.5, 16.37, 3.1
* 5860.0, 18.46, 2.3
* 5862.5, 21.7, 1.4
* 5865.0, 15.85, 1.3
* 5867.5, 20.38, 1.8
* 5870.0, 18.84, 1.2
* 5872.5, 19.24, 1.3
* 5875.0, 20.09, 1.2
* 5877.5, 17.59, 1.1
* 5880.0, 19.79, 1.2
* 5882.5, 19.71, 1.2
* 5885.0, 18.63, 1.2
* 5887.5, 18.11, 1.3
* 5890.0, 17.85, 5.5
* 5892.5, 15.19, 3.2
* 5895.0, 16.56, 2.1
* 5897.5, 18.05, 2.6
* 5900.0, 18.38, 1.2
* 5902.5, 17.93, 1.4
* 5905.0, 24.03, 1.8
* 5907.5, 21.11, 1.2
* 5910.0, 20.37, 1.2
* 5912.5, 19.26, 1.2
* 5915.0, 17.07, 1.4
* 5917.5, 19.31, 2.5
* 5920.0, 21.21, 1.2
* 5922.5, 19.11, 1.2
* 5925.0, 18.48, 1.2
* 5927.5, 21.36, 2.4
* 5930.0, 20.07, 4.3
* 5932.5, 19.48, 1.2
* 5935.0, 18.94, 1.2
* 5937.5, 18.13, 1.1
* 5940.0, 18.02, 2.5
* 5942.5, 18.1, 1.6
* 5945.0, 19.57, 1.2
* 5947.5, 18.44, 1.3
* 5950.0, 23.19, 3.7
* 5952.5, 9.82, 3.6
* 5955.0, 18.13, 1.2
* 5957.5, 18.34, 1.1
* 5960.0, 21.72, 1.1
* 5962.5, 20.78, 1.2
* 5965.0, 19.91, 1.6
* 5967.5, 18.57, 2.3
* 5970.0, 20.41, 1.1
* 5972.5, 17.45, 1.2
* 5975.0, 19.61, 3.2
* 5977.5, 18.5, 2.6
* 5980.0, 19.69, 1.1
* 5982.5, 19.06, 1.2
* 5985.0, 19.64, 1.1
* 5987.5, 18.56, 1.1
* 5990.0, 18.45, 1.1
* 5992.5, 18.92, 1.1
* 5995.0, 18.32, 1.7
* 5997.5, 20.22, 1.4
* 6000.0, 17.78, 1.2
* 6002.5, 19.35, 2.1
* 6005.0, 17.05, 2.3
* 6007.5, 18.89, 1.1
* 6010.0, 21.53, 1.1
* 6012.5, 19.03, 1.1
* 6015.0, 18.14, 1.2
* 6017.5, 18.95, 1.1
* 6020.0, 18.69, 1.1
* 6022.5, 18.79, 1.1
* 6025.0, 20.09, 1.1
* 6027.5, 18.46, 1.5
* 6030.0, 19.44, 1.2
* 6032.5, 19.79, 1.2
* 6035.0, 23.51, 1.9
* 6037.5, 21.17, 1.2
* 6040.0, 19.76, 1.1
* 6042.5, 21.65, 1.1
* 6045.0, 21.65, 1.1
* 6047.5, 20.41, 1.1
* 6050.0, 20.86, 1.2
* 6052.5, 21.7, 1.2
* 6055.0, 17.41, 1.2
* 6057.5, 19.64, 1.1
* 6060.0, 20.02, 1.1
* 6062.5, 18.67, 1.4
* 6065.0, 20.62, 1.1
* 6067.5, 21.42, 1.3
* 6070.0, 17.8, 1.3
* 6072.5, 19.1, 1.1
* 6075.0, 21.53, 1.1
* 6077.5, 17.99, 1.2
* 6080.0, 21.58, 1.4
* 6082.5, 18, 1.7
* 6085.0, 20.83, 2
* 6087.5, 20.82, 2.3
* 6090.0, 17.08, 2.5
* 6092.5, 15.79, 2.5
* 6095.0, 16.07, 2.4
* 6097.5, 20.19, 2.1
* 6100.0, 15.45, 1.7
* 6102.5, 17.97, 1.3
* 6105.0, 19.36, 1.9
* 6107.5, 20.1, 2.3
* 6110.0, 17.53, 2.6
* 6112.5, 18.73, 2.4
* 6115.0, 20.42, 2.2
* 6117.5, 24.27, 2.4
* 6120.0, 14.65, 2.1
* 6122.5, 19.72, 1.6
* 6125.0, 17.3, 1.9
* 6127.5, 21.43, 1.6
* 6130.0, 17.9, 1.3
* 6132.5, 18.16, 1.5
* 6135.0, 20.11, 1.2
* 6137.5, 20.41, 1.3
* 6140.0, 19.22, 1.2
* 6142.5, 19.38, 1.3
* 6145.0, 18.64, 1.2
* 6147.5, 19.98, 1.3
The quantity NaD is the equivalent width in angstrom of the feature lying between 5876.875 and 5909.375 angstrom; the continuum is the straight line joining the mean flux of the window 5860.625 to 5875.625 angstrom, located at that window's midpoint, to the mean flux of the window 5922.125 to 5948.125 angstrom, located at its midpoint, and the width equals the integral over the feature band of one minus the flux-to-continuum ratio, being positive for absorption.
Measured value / 0.79 angstrom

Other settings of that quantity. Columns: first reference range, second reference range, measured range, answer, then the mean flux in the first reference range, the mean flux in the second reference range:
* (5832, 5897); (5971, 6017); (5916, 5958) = 0.5 angstrom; 19.1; 18.9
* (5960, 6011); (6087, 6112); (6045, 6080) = -2.9 angstrom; 19.2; 18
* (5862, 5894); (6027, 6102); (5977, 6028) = 0.8 angstrom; 18.6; 19.6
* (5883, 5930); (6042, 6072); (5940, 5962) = 1.0 angstrom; 19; 20.1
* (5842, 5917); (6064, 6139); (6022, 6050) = -2.1 angstrom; 19.1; 19.1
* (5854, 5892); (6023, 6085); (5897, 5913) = -0.9 angstrom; 18.7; 20.1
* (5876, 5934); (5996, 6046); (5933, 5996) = 1.8 angstrom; 19.1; 19.7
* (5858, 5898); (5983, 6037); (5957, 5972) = -0.7 angstrom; 18.5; 19.2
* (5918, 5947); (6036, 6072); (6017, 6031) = 0.6 angstrom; 19.3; 20.2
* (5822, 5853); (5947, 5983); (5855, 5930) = 3.5 angstrom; 20.7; 18.9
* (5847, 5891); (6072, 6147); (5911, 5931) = -0.5 angstrom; 19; 19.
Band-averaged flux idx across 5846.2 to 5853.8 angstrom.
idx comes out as 20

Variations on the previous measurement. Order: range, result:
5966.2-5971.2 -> 19.5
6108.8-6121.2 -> 19.1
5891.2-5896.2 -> 15.9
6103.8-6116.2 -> 19.2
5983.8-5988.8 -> 19.1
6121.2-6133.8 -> 18.9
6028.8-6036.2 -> 20.9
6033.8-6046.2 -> 21.5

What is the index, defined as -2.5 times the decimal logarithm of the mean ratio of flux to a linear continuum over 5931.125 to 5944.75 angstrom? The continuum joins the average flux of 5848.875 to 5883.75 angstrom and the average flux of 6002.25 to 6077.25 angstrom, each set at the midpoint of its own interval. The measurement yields 0.045 mag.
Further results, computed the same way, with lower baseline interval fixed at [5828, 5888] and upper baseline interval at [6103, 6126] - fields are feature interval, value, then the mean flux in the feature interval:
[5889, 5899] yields 0.161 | 16.9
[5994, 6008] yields 0.045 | 18.6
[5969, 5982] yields 0.019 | 19.1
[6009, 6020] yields 0.003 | 19.3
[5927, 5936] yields -0.018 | 19.9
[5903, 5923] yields -0.030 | 20.1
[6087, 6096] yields 0.117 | 17.2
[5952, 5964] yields 0.068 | 18.3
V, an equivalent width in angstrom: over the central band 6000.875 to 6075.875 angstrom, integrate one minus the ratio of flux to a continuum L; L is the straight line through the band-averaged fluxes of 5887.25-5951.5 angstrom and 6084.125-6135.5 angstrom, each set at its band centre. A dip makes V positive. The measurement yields -3.8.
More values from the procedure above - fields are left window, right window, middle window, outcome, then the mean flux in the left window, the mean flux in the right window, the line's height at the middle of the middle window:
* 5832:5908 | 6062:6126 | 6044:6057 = -0.9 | 19.3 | 19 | 19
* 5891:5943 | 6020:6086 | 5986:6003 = 0.7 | 19.1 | 20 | 19.6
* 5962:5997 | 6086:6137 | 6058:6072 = -0.6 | 19.1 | 18.7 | 18.8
